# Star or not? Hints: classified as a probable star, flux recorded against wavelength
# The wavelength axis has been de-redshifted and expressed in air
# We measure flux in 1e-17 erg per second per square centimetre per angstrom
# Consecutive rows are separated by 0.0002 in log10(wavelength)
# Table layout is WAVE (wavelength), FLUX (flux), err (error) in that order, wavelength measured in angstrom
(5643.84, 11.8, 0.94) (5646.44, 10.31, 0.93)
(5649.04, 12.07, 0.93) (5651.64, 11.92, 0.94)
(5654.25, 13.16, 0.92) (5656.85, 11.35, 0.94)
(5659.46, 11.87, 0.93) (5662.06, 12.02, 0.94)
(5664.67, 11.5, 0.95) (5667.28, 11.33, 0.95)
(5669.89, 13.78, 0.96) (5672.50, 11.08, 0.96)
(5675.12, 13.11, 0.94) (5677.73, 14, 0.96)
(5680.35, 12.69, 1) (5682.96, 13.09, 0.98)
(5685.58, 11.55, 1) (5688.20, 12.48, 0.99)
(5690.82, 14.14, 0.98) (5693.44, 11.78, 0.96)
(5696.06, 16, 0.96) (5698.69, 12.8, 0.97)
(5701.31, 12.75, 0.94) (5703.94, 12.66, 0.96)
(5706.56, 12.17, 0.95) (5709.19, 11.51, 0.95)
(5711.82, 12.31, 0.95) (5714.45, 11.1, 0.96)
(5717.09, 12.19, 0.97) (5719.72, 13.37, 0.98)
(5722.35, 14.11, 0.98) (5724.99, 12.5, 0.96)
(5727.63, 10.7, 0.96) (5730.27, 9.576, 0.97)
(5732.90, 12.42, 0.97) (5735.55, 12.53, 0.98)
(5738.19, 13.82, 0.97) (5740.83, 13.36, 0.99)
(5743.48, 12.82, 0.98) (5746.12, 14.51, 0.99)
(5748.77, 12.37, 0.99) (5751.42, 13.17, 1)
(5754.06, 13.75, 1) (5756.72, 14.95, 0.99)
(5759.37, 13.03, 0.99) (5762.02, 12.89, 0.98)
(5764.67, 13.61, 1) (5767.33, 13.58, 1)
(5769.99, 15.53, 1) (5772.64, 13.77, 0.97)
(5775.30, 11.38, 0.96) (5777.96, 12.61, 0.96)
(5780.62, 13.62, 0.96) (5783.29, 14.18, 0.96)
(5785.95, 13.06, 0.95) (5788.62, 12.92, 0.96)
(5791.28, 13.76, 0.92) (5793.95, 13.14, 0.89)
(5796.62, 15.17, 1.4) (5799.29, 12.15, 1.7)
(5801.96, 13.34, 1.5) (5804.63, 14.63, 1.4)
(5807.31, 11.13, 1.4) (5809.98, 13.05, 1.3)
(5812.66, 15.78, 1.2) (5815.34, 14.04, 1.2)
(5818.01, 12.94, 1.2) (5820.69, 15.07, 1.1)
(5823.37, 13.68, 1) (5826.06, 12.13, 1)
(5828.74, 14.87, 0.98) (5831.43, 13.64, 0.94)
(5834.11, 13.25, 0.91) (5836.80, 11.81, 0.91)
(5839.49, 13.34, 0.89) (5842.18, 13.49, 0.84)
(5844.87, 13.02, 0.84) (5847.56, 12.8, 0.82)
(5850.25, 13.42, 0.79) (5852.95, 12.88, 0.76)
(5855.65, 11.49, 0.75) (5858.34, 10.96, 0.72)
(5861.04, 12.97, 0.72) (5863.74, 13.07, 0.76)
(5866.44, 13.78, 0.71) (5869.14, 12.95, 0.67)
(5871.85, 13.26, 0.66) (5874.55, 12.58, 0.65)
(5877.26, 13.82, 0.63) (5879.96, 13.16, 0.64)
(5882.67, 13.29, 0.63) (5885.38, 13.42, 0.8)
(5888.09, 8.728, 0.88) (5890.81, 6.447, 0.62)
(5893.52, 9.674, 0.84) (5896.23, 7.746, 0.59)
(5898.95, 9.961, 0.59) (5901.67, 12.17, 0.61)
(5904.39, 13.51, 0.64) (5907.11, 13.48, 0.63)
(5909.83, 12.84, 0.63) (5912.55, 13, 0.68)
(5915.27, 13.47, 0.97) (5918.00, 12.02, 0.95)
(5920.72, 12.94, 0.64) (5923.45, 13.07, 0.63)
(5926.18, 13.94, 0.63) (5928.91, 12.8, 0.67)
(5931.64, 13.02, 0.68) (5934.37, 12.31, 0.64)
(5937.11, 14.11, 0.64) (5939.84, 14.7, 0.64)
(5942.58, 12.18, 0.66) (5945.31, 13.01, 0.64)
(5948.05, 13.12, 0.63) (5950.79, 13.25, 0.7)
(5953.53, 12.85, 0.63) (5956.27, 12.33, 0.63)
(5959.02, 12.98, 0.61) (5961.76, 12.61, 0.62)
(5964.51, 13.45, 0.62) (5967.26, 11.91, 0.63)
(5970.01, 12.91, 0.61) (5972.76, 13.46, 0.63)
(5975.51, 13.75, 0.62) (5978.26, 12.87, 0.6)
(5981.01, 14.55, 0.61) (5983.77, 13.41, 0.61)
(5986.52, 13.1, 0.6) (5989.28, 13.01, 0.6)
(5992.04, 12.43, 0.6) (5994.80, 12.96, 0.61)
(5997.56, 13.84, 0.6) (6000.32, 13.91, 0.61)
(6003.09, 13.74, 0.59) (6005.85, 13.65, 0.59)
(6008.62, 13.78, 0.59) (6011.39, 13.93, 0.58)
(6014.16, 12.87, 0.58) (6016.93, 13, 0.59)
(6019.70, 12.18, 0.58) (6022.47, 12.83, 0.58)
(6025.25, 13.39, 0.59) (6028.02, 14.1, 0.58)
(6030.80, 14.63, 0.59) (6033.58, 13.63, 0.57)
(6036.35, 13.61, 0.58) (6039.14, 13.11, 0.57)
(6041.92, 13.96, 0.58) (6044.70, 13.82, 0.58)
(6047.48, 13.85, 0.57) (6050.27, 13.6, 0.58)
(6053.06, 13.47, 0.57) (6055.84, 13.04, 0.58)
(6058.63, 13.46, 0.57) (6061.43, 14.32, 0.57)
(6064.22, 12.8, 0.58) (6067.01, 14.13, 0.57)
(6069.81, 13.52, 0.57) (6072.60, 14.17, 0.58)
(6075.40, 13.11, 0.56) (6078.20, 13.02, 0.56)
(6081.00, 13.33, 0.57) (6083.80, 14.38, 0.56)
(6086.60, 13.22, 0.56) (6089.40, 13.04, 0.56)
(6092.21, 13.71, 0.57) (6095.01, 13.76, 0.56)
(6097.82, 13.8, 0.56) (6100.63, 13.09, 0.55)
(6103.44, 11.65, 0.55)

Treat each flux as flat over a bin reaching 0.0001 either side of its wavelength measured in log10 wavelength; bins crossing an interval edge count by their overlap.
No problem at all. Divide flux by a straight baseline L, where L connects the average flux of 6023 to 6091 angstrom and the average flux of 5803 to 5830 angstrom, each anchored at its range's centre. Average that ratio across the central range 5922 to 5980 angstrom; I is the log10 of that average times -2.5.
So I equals 0.05 mag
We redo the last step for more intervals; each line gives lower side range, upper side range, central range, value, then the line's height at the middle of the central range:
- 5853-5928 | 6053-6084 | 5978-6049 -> -0.03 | 13.1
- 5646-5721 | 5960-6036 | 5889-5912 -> 0.21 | 13.1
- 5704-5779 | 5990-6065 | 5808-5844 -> -0.04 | 13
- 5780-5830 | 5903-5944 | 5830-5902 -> 0.11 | 13.4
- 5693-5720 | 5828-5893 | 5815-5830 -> -0.10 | 12.6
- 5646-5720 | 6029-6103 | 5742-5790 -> -0.06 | 12.7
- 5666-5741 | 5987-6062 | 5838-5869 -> 0.01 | 13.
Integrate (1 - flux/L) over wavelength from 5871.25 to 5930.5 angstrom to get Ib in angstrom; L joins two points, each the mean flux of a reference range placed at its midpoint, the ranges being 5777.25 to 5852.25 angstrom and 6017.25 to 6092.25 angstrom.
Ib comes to 6.2 angstrom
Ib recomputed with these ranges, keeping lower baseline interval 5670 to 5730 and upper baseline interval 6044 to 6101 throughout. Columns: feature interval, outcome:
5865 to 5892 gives 1.8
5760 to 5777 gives -0.9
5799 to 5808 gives -0.1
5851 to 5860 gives 0.7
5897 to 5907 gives 1.0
